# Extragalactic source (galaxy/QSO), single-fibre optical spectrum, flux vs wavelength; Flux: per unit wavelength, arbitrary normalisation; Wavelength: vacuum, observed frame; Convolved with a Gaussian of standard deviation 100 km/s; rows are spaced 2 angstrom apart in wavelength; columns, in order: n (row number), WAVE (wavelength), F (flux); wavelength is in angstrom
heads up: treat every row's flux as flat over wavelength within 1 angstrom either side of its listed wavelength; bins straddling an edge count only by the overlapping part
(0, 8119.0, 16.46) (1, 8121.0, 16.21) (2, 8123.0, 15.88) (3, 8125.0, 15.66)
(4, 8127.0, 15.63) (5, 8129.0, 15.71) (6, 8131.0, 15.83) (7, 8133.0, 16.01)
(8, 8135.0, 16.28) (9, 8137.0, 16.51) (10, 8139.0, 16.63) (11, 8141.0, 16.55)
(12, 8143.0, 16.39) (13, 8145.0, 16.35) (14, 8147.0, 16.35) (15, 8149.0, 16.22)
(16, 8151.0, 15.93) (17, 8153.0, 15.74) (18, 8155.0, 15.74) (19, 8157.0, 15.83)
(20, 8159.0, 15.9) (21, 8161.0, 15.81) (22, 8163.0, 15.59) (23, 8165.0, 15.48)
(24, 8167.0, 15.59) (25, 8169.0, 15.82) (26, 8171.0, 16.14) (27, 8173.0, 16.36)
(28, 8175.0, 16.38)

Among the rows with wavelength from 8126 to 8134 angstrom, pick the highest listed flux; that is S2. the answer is 16.01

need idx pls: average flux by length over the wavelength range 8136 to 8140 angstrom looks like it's 16.6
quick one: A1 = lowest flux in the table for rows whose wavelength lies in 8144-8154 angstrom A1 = 15.74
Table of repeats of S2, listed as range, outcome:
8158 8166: 15.9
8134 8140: 16.63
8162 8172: 16.14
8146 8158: 16.35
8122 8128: 15.88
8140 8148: 16.55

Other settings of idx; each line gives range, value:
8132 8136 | 16.1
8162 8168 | 15.6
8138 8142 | 16.6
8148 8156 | 15.9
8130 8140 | 16.3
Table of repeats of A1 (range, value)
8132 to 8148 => 16.01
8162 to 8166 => 15.48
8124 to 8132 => 15.63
